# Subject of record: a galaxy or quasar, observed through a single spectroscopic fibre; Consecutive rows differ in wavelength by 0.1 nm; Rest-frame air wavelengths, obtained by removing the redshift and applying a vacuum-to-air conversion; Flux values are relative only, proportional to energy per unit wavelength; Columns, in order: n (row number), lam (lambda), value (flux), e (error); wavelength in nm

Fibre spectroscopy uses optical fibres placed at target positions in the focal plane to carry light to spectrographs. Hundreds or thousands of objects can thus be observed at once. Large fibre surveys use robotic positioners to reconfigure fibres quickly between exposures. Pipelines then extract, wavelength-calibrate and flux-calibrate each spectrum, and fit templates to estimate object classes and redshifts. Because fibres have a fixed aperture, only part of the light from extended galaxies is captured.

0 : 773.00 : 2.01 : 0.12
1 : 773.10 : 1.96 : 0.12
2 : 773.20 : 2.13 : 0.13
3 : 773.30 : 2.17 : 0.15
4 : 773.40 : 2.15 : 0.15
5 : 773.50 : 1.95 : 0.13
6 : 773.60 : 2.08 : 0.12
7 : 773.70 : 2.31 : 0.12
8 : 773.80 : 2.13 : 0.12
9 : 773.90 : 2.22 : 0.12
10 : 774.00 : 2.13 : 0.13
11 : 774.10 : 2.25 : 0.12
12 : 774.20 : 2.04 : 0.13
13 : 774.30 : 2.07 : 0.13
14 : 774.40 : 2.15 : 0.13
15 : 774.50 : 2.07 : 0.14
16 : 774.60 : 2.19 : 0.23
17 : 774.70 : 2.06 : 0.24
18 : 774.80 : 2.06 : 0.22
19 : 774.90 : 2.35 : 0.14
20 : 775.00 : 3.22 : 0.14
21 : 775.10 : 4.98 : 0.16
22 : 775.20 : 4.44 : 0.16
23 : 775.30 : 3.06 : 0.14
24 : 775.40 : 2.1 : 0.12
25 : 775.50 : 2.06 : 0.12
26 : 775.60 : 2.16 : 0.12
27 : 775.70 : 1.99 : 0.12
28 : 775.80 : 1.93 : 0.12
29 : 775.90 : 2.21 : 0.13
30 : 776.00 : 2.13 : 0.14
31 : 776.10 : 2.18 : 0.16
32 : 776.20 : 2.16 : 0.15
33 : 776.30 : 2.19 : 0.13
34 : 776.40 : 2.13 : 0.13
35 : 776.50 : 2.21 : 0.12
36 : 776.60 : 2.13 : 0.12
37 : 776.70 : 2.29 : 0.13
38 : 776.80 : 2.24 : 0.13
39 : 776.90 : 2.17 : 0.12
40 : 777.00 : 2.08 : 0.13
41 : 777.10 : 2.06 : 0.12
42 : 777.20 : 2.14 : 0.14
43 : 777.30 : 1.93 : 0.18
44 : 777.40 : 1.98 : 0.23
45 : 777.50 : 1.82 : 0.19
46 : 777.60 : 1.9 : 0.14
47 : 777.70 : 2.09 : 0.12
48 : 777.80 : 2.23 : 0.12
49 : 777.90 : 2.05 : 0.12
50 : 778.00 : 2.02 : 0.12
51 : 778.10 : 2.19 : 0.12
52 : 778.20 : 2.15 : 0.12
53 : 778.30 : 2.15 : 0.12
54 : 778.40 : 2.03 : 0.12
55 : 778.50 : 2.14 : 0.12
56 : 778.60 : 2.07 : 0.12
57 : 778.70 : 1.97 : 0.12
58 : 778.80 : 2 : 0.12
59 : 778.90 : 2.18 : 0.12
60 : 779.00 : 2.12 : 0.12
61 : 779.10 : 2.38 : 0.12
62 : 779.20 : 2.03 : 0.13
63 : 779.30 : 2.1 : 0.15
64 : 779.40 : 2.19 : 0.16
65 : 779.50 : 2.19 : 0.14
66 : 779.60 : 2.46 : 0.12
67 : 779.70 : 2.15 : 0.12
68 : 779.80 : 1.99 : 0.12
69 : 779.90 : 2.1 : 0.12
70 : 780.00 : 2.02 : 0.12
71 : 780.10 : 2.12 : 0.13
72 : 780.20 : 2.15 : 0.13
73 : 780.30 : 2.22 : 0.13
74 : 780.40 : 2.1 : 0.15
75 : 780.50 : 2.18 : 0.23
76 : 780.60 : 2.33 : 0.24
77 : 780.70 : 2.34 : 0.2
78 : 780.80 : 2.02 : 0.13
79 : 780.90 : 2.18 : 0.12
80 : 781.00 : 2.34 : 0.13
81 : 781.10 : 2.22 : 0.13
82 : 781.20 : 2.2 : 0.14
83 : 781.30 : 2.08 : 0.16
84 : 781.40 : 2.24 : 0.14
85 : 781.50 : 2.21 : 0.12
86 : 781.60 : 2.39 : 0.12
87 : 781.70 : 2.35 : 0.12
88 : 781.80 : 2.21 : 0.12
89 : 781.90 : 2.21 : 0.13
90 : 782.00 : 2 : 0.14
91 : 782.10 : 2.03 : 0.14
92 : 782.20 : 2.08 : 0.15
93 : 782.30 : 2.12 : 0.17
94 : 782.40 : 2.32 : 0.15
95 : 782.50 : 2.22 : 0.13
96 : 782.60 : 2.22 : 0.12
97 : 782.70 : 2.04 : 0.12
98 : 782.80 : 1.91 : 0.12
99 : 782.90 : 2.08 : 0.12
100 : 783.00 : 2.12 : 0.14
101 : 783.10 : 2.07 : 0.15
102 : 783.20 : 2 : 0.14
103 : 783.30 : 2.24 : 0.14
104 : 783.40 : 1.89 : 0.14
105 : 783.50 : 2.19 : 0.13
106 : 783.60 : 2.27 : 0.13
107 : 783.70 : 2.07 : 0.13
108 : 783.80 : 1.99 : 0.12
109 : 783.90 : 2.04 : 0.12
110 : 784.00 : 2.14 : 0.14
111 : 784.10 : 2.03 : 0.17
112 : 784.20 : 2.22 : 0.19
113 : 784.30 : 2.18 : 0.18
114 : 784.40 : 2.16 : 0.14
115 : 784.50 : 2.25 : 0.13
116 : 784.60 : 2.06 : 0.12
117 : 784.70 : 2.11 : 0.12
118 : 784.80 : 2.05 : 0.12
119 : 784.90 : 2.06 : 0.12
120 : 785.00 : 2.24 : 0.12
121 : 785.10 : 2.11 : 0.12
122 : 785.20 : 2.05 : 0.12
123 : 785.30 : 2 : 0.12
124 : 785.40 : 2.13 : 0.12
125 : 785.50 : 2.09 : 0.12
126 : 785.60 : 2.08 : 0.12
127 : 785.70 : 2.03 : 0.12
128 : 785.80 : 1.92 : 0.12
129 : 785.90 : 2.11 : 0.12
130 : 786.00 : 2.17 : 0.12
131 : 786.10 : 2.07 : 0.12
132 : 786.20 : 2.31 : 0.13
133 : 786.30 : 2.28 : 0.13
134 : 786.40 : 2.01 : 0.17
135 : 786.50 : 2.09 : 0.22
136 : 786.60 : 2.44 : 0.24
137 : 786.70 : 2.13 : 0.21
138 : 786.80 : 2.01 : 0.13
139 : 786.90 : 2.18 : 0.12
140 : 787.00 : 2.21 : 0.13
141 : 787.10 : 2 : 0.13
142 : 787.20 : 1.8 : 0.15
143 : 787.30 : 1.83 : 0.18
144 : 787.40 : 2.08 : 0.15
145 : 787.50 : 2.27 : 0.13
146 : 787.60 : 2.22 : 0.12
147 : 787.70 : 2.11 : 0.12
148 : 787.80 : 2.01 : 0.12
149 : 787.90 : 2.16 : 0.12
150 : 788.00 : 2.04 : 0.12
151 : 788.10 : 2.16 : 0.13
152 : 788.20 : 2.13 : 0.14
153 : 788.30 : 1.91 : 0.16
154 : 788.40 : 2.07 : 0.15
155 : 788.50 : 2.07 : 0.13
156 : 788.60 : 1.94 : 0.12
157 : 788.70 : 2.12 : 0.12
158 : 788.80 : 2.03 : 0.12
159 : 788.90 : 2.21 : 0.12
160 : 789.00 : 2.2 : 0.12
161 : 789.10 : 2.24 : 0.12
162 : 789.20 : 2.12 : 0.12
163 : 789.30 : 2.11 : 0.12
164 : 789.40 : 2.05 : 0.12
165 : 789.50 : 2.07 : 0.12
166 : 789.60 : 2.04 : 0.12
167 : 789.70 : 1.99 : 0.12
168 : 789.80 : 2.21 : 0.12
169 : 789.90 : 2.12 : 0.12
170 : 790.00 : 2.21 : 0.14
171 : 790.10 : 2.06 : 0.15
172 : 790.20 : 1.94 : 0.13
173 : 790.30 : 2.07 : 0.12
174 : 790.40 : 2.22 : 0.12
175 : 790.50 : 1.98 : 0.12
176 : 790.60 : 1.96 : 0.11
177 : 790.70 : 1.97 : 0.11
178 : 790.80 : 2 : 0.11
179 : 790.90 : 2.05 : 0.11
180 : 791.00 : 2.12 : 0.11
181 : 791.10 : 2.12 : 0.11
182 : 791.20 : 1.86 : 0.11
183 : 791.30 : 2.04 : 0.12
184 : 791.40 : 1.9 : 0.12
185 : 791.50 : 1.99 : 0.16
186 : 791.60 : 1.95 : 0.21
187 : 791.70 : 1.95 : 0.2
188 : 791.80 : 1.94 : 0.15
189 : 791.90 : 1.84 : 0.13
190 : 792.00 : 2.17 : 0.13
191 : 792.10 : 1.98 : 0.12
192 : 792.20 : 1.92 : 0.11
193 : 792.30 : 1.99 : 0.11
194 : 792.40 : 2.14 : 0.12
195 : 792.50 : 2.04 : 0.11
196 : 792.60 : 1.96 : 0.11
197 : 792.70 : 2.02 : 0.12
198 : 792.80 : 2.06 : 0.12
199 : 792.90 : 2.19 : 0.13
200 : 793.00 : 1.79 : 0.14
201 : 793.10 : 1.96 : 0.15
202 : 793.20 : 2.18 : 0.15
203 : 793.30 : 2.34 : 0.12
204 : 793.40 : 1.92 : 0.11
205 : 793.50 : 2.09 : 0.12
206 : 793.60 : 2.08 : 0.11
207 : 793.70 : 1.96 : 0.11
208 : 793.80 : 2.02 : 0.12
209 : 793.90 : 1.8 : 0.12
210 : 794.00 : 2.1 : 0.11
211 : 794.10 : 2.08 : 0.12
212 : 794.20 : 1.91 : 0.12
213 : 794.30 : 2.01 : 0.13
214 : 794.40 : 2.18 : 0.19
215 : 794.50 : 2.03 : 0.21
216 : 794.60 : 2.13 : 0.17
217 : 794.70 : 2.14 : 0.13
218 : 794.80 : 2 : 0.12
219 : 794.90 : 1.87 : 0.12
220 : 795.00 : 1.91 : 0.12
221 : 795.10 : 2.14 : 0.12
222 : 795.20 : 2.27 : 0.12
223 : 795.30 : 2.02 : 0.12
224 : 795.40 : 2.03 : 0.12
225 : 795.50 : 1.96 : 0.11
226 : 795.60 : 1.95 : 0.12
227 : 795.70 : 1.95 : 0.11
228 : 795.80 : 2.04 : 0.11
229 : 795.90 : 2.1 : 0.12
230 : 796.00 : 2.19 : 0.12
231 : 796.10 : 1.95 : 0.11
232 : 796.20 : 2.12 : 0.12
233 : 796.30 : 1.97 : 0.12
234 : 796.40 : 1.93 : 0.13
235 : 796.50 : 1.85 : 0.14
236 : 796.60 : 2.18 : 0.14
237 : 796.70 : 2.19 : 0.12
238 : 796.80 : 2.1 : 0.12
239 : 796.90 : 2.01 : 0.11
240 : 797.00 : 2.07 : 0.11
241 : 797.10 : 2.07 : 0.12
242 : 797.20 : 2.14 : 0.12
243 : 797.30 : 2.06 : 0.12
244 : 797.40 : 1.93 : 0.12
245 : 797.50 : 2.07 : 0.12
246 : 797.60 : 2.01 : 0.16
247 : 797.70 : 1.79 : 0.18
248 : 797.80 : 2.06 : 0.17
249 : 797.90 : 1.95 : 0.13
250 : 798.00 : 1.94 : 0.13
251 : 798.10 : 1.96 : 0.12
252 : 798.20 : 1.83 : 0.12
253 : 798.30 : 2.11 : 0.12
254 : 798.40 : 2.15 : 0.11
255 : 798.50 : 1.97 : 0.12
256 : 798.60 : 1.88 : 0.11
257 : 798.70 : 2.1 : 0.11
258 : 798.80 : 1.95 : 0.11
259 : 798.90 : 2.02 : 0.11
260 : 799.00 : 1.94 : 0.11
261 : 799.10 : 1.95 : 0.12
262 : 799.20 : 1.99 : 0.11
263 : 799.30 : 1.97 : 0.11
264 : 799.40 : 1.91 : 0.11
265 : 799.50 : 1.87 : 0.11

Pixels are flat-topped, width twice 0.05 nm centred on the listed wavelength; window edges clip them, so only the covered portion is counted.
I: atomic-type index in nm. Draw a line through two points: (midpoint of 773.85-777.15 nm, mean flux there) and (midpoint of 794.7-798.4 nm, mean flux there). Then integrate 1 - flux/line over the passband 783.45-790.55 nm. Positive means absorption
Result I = 0.232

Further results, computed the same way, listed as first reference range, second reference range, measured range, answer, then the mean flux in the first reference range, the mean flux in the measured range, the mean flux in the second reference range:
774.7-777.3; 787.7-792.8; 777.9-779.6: 0.15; 2.41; 2.13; 2.05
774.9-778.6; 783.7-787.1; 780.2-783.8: 0.05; 2.3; 2.16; 2.12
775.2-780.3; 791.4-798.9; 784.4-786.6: -0.02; 2.15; 2.11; 2.02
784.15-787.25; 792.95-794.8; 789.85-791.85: 0.04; 2.11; 2.02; 2.04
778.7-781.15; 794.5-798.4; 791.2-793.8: 0.06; 2.17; 2.01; 2.03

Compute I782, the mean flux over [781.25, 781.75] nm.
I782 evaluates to 2.25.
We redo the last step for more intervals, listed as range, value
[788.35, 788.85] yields 2.05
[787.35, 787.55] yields 2.17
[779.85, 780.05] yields 2.06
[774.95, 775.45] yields 3.56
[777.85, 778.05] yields 2.03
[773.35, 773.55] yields 2.05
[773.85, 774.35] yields 2.14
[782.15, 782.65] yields 2.19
